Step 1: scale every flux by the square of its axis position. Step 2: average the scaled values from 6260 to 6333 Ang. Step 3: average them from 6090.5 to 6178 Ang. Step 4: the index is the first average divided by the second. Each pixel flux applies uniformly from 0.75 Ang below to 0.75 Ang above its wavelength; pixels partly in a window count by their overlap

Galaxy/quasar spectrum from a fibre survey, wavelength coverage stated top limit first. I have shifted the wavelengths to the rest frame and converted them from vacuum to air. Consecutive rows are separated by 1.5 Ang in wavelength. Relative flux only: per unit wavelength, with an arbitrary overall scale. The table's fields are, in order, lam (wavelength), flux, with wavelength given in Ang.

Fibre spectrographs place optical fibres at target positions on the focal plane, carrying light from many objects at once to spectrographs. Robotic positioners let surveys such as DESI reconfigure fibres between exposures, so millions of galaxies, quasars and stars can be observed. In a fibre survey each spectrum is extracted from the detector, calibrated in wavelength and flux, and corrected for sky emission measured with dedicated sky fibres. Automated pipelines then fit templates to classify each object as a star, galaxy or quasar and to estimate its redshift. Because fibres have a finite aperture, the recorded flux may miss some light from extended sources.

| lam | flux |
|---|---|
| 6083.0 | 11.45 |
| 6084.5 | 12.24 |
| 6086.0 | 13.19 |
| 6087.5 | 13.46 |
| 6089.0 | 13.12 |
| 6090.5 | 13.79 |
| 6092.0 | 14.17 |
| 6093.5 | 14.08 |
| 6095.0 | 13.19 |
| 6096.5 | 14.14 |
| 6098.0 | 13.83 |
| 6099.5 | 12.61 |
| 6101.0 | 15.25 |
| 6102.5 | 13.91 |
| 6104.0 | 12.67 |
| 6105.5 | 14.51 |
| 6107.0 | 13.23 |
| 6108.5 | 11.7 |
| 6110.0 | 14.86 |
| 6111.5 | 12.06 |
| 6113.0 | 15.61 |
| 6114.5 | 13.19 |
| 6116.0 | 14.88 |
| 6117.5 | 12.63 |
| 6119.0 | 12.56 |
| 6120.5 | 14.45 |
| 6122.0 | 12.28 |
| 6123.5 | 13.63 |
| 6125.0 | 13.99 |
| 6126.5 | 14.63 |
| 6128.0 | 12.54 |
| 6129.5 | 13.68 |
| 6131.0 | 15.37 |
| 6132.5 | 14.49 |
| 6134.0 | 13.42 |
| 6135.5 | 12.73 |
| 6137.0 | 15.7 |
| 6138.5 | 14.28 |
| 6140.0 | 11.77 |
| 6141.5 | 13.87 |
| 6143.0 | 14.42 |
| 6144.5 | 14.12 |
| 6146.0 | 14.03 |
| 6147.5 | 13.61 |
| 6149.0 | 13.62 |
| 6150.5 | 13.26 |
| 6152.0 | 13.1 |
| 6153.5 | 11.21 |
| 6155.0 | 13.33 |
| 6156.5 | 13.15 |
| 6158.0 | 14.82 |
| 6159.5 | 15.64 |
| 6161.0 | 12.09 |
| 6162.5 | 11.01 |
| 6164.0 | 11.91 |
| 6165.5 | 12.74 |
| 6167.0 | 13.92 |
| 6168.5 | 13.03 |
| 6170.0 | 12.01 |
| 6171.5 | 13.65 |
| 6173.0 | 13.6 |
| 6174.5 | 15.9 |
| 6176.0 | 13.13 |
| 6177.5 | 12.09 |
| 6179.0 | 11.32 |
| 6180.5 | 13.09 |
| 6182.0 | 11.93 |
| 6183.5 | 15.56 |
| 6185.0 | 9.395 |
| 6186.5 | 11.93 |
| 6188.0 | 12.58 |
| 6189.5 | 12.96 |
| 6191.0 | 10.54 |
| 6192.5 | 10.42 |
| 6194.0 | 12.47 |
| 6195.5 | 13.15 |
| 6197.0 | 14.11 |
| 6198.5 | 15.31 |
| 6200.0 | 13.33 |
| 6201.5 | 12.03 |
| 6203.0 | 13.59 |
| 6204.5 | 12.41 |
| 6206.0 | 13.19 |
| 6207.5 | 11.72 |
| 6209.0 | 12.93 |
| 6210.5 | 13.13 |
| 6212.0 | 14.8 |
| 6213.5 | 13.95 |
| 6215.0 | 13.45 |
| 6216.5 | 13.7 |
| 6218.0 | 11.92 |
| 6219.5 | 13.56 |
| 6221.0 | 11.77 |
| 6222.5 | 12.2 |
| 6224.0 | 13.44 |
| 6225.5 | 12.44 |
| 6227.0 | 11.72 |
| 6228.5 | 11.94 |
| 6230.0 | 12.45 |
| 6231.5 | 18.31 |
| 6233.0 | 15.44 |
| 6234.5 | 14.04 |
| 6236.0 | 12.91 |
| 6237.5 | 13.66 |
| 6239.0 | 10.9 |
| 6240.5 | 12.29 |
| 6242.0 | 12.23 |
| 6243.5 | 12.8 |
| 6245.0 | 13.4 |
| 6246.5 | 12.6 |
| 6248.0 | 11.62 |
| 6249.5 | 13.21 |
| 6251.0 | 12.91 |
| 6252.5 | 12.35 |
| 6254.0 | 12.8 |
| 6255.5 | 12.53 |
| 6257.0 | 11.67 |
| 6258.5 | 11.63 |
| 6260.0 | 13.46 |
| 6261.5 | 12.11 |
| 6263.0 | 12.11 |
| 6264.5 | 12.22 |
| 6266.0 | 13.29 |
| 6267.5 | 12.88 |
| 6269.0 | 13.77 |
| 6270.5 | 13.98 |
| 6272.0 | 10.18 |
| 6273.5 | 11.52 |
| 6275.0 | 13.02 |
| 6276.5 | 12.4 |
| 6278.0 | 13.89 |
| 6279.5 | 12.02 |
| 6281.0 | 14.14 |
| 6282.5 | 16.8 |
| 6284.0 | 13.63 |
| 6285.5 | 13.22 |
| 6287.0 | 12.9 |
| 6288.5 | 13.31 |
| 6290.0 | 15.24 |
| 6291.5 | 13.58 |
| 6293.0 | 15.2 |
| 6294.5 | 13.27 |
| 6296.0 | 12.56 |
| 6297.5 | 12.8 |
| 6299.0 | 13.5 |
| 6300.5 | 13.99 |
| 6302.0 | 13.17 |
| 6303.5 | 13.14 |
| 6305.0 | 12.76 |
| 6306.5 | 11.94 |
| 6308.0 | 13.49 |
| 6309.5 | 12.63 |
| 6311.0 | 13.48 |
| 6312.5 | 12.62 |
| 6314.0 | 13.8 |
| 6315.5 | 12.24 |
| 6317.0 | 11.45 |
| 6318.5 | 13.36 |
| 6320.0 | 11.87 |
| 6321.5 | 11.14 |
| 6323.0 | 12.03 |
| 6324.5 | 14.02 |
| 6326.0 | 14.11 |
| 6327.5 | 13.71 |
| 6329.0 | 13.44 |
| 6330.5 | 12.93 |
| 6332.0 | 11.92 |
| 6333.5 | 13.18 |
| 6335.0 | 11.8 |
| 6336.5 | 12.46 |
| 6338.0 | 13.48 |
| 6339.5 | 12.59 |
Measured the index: 1.02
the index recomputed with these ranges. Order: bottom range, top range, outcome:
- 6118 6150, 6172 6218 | 0.96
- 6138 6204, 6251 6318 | 1.04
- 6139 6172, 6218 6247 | 1.01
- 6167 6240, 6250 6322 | 1.02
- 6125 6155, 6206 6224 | 0.98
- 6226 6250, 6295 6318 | 1.01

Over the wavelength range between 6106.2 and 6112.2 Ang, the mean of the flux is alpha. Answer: 13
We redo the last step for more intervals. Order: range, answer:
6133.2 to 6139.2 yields 14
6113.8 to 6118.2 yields 13.6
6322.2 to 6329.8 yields 13.4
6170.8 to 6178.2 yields 13.7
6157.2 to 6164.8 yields 13.1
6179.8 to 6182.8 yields 12.6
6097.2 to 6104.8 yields 13.7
